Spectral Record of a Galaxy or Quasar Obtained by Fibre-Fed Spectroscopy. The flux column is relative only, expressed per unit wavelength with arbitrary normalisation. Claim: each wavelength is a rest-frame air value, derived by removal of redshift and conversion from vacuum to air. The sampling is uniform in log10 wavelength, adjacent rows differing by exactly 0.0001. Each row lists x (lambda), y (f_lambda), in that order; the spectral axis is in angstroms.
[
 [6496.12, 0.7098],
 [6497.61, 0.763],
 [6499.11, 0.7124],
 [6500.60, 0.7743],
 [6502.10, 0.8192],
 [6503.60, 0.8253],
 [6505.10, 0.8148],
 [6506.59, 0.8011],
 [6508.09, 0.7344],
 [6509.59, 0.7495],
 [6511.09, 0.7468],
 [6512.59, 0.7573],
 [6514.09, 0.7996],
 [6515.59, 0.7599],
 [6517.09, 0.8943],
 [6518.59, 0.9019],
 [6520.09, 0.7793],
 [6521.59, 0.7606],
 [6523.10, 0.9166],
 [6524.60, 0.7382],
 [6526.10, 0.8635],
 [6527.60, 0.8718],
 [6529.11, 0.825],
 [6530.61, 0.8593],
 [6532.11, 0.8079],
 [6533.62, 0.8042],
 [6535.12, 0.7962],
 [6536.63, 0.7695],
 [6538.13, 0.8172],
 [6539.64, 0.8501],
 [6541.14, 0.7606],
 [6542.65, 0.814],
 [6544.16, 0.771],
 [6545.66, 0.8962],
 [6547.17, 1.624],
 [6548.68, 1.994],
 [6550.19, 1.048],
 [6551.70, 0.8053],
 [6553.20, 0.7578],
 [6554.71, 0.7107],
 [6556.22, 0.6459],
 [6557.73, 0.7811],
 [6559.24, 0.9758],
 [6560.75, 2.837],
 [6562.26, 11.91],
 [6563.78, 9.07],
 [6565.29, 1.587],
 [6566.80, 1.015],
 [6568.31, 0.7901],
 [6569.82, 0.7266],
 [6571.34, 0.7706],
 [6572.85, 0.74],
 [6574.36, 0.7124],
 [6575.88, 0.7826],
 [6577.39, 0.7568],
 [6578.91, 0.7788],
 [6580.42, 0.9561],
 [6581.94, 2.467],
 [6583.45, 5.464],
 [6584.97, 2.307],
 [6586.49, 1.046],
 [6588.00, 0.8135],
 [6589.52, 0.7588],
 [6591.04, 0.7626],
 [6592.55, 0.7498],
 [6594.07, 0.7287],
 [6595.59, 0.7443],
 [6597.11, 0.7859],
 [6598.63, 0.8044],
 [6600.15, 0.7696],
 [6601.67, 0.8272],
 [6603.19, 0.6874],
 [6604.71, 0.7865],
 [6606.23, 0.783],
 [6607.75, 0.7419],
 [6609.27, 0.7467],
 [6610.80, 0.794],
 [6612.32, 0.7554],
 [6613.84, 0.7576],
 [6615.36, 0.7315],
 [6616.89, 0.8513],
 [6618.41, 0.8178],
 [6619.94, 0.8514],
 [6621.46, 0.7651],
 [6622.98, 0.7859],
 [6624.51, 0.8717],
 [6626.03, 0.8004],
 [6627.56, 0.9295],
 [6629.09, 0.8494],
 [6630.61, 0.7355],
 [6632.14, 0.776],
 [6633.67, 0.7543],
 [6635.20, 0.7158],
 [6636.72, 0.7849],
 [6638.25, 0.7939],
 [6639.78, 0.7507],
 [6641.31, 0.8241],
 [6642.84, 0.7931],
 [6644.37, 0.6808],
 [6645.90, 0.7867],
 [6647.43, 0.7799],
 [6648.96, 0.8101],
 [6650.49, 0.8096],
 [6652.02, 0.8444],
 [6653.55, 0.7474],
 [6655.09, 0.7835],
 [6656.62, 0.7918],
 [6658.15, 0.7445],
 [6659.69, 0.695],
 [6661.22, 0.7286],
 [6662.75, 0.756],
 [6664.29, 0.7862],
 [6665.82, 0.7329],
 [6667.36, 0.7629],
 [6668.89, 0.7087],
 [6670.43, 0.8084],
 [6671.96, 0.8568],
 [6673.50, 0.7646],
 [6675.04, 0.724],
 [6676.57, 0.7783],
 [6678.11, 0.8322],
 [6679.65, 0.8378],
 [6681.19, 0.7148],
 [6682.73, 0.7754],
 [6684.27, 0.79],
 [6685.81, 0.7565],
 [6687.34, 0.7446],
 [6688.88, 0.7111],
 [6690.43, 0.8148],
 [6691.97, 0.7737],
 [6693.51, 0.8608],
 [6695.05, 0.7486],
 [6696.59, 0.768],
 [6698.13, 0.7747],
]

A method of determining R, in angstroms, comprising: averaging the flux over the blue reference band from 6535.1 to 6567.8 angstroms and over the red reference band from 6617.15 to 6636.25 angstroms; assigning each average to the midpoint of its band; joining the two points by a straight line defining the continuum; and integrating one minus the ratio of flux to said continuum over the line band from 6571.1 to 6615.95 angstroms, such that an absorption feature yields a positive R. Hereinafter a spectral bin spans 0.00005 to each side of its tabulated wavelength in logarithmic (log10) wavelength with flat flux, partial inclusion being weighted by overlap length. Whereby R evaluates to 9.25 angstroms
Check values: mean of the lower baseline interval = 1.94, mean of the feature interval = 1.05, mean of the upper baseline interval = 0.806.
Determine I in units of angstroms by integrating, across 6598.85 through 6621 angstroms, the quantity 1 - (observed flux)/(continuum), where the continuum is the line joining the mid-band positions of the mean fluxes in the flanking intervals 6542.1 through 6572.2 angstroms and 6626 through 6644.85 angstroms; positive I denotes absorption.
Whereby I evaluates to 7.5 angstroms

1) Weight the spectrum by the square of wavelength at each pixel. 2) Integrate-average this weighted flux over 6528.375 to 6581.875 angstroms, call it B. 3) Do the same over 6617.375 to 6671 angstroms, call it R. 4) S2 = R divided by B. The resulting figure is 0.53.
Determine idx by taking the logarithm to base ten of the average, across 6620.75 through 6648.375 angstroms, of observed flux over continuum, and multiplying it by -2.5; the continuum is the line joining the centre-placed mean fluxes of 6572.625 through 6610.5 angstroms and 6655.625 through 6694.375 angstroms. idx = 0.180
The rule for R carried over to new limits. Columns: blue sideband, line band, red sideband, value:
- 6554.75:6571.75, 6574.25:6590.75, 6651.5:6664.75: 5.7 angstroms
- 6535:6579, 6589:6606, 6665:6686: 7.3 angstroms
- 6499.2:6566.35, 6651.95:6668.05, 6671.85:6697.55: 2.1 angstroms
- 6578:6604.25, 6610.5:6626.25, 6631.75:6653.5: 3.2 angstroms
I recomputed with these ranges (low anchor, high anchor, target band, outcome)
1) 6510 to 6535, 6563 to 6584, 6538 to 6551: 2.1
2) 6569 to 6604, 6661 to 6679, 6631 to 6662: 3.6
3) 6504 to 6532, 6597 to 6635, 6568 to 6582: -1.4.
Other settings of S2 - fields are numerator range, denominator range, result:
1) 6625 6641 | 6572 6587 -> 0.50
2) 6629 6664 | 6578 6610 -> 0.67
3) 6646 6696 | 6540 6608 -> 0.53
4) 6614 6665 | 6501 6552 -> 0.93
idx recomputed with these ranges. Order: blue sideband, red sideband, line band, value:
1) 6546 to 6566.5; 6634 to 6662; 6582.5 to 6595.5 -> 0.28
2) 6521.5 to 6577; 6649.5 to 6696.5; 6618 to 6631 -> 0.26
